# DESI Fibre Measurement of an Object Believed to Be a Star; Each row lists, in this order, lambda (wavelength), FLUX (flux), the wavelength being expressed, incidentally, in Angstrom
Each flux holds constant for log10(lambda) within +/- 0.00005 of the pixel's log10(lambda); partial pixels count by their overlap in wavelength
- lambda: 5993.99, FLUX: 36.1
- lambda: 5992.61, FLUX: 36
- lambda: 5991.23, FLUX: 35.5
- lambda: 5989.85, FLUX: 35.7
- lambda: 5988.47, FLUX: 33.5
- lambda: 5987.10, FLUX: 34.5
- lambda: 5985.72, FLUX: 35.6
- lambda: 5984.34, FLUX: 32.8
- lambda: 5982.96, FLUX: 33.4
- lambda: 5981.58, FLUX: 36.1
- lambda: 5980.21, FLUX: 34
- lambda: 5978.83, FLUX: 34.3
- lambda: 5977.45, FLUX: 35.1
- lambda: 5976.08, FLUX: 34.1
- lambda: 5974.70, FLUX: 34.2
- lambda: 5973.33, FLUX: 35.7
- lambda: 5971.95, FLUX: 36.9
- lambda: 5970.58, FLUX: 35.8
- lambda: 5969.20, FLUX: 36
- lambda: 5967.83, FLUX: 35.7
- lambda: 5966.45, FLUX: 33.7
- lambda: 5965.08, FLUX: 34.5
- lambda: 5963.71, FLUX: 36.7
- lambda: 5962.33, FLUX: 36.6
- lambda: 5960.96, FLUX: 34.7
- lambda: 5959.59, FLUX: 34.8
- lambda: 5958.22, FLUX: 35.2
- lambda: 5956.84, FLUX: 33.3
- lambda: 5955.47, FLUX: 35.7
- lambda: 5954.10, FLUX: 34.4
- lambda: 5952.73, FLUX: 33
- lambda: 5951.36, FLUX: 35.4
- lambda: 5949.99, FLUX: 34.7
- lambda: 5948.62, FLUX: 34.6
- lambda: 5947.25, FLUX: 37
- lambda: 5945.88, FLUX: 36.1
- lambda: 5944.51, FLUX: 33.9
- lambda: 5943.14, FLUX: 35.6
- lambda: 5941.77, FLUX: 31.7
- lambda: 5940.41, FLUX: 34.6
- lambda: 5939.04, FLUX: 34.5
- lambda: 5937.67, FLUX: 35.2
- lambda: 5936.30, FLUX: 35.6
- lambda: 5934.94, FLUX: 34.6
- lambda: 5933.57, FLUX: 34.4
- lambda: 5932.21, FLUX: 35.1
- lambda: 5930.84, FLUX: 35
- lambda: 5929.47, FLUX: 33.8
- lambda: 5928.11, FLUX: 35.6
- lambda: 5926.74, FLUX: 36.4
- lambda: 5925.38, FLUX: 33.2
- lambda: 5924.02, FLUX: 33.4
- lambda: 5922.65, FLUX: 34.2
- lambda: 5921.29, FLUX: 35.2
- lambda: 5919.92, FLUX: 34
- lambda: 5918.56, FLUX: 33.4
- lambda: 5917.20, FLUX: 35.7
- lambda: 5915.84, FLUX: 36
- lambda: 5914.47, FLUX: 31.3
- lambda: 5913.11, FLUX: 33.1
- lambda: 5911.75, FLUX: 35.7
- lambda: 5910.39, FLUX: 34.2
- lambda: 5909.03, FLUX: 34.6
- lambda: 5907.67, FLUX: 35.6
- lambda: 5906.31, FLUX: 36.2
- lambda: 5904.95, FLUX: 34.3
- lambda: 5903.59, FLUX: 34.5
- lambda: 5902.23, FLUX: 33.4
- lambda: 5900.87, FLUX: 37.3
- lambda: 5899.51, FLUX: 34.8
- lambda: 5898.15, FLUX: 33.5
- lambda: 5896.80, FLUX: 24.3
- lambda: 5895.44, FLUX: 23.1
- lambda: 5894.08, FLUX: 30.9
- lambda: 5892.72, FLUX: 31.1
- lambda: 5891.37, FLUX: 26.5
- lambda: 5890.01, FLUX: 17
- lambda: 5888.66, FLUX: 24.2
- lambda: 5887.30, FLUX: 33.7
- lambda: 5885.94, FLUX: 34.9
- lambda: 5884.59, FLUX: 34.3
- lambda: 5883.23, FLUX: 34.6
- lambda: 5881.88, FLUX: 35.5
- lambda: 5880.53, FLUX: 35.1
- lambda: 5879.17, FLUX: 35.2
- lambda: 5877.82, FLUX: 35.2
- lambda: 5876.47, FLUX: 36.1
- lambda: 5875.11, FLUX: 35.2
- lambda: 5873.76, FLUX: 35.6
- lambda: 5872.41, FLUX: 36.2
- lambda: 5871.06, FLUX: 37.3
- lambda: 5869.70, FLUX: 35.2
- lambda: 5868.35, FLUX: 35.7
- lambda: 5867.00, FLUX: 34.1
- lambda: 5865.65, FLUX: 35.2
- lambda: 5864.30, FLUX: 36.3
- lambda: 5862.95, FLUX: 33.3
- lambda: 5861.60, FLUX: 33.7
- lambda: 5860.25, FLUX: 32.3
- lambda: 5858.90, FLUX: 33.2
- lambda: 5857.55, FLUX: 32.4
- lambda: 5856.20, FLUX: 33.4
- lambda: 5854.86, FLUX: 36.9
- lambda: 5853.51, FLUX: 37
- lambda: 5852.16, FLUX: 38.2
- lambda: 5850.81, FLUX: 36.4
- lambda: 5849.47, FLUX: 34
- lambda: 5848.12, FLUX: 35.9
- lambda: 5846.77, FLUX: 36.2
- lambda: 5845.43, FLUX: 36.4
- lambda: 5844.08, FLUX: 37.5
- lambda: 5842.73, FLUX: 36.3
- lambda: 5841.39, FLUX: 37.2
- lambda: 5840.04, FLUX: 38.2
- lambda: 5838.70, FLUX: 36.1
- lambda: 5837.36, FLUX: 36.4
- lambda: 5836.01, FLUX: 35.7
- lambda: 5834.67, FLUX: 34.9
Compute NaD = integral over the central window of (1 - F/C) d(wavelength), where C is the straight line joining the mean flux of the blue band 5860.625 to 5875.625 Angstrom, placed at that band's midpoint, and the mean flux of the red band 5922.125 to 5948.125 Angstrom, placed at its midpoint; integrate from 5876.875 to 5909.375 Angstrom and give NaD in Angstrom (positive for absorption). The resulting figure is 2.73 Angstrom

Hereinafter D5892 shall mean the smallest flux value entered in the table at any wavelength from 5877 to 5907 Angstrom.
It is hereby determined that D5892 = 17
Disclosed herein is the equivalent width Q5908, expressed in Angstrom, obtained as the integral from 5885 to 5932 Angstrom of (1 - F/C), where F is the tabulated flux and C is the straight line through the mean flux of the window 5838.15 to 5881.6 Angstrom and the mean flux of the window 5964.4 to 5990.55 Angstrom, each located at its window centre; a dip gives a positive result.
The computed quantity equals 3.4 Angstrom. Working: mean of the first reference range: 35.5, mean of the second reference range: 34.8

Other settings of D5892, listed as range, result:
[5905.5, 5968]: 31.3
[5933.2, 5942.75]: 31.7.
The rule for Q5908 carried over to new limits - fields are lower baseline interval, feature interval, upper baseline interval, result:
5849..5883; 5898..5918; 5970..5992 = 0.19 Angstrom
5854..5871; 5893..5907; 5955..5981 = 1.00 Angstrom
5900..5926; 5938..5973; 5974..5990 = -0.58 Angstrom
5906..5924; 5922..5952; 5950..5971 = -0.02 Angstrom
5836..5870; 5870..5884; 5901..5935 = -0.17 Angstrom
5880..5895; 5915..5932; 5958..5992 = -1.18 Angstrom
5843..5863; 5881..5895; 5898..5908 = 1.93 Angstrom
